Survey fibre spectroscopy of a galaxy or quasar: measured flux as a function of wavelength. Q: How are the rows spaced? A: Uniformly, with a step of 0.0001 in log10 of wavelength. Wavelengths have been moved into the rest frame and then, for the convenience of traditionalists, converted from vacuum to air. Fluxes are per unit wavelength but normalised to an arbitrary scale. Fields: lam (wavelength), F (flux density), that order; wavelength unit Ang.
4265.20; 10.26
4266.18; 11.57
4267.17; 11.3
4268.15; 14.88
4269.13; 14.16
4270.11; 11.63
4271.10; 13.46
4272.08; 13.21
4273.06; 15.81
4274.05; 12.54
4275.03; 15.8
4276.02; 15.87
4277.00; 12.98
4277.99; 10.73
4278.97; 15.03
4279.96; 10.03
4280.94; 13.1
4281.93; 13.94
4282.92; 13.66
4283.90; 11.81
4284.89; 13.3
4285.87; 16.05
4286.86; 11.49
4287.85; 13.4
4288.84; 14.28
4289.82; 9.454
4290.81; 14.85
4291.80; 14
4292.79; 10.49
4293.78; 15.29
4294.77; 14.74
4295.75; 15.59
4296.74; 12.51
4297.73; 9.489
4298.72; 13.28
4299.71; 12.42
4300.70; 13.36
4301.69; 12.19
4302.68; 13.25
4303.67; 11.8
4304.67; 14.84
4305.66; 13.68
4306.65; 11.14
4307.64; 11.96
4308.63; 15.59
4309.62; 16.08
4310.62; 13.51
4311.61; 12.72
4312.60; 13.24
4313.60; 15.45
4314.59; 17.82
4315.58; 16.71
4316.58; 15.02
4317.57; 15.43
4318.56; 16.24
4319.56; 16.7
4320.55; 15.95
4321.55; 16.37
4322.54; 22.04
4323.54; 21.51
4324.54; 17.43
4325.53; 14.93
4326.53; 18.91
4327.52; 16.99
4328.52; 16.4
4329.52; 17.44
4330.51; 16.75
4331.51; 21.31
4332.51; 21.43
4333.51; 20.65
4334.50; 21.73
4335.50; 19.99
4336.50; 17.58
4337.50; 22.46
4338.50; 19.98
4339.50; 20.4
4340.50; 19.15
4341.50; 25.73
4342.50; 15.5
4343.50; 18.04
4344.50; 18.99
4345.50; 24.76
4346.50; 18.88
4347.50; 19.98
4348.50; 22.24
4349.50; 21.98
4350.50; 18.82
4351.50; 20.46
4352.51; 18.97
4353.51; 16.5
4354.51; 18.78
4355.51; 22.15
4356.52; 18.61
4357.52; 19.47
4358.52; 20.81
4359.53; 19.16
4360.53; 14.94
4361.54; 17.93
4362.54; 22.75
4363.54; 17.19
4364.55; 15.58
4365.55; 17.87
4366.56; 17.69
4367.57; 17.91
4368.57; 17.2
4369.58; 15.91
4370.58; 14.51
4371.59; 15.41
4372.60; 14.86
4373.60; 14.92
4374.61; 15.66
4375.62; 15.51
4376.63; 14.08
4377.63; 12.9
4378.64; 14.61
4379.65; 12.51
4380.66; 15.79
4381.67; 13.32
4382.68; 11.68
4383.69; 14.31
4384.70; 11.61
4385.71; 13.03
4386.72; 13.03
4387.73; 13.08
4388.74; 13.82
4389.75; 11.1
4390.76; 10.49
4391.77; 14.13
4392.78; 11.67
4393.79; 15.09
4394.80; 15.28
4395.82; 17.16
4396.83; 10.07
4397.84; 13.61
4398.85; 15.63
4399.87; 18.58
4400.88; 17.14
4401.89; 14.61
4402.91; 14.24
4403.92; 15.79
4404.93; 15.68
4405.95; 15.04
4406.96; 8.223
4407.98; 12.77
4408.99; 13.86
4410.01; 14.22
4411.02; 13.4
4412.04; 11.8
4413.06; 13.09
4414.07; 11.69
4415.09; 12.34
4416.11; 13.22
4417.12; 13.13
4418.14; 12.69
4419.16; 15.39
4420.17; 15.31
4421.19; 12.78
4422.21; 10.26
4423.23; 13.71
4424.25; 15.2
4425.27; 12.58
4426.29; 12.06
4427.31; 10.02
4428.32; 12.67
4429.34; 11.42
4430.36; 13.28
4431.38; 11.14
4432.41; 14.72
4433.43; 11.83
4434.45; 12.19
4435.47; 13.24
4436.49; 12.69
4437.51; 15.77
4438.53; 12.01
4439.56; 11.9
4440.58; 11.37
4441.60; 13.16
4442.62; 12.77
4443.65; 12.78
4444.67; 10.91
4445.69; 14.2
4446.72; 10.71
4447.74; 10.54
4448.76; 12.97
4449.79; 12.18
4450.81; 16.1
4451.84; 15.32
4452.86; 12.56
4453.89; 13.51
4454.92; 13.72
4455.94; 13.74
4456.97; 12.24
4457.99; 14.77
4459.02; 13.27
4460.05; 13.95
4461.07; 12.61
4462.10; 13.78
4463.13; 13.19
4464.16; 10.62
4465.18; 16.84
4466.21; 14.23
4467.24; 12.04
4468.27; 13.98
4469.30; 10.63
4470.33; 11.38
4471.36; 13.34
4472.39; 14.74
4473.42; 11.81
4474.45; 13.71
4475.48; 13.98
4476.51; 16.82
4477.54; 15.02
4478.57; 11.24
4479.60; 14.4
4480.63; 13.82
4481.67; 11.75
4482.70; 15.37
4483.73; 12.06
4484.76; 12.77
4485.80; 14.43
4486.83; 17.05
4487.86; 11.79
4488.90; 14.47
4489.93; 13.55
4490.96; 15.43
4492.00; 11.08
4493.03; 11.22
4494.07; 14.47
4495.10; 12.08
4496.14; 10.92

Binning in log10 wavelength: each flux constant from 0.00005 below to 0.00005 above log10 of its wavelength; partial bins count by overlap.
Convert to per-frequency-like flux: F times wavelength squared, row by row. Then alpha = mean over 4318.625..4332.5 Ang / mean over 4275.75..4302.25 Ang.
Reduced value 1.4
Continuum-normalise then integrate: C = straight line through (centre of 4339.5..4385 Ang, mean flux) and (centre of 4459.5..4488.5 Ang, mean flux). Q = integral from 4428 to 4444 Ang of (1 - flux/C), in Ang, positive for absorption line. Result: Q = 2.3 Ang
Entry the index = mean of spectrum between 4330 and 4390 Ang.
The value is 17.5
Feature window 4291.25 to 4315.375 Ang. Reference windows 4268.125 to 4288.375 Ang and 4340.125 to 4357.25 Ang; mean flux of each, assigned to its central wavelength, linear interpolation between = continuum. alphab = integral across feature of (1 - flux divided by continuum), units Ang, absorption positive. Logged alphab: 3.4 Ang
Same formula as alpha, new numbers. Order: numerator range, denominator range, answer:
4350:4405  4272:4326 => 1.14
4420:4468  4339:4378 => 0.74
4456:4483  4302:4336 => 0.87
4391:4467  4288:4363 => 0.82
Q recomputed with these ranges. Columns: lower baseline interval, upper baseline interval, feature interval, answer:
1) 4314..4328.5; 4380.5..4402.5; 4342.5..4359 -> -4.21 Ang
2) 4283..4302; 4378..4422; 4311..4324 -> -3.26 Ang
